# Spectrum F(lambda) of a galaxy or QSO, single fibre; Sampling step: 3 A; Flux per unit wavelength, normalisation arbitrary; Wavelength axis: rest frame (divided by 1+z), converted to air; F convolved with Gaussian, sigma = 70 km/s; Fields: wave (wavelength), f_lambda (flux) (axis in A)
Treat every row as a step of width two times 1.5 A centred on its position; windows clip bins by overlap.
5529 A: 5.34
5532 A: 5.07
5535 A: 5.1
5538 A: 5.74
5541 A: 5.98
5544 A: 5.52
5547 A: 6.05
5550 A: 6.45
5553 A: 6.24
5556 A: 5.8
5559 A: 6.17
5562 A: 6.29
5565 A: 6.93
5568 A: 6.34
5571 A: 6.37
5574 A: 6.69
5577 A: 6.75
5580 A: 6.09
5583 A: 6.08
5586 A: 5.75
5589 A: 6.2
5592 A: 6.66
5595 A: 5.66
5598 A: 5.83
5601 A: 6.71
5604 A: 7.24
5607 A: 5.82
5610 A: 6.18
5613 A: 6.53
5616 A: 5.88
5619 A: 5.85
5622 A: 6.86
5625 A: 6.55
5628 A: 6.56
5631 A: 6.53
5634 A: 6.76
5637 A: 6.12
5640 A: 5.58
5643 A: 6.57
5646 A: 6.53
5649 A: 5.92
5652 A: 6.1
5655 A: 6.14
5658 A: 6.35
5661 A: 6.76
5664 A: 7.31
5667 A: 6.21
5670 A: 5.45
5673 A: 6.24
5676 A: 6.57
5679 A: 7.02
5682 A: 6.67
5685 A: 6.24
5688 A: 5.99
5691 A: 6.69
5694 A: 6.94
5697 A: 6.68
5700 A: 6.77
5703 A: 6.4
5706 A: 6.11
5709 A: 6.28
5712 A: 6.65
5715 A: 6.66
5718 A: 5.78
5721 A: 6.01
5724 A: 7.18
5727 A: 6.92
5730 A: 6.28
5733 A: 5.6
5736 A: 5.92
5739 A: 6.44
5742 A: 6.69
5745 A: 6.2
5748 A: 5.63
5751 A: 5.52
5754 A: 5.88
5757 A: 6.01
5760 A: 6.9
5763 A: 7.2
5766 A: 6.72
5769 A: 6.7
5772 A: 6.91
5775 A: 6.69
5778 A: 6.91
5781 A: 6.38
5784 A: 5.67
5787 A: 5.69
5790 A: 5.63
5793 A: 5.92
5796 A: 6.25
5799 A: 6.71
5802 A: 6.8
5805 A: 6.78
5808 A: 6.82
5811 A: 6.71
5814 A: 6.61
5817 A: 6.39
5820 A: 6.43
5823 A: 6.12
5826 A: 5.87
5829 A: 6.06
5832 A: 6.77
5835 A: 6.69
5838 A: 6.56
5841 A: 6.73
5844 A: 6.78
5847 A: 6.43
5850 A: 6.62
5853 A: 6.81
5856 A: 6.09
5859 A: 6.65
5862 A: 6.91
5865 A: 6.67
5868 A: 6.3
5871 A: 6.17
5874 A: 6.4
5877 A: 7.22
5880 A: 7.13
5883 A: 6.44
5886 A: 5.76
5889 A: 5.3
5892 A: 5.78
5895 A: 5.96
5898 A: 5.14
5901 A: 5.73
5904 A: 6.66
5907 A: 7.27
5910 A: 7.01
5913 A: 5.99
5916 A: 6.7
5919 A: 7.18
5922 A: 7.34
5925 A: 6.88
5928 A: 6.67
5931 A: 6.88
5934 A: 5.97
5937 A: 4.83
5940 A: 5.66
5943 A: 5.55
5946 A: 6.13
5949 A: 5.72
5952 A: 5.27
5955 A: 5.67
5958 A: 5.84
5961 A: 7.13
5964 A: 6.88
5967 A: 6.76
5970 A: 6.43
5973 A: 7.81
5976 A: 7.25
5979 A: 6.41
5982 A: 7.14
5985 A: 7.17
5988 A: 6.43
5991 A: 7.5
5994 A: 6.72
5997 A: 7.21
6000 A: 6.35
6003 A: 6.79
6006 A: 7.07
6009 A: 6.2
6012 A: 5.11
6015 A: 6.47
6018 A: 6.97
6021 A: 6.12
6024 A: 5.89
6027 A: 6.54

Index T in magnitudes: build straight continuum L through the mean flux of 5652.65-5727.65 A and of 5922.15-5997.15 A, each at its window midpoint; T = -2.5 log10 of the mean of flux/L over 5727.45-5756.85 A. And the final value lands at 0.07 mag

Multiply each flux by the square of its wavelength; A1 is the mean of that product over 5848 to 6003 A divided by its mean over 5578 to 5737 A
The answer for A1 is 1.12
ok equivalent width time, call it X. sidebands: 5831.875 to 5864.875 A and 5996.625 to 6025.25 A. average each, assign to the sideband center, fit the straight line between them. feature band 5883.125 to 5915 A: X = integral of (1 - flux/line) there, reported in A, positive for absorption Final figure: 2.3 A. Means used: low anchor 6.64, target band 6.09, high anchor 6.39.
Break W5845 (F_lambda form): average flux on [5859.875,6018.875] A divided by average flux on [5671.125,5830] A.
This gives 1.0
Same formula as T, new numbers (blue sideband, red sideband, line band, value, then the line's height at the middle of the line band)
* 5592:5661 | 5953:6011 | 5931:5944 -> 0.18 mag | 6.69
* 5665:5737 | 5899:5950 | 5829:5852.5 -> -0.04 mag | 6.37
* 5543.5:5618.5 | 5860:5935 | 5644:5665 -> -0.02 mag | 6.3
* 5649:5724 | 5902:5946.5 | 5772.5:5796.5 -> 0.05 mag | 6.43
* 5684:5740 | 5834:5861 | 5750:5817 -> 0.01 mag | 6.5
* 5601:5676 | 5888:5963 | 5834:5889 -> -0.05 mag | 6.22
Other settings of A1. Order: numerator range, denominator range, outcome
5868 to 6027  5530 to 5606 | 1.19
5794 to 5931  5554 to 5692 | 1.11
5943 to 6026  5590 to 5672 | 1.16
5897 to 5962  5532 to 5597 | 1.16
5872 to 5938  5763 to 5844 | 1.02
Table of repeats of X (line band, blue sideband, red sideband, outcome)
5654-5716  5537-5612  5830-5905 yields -1.9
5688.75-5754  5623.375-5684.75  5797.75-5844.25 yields 1.2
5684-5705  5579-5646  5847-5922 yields -0.7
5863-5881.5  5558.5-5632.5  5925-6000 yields -0.6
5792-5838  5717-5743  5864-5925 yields -0.7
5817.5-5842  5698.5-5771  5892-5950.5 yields -0.3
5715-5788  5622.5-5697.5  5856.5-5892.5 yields 0.9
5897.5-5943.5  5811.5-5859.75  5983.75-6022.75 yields 1.1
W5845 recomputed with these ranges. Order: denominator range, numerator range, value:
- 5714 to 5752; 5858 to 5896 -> 1.02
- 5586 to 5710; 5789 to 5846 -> 1.01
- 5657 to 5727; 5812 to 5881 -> 1.01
